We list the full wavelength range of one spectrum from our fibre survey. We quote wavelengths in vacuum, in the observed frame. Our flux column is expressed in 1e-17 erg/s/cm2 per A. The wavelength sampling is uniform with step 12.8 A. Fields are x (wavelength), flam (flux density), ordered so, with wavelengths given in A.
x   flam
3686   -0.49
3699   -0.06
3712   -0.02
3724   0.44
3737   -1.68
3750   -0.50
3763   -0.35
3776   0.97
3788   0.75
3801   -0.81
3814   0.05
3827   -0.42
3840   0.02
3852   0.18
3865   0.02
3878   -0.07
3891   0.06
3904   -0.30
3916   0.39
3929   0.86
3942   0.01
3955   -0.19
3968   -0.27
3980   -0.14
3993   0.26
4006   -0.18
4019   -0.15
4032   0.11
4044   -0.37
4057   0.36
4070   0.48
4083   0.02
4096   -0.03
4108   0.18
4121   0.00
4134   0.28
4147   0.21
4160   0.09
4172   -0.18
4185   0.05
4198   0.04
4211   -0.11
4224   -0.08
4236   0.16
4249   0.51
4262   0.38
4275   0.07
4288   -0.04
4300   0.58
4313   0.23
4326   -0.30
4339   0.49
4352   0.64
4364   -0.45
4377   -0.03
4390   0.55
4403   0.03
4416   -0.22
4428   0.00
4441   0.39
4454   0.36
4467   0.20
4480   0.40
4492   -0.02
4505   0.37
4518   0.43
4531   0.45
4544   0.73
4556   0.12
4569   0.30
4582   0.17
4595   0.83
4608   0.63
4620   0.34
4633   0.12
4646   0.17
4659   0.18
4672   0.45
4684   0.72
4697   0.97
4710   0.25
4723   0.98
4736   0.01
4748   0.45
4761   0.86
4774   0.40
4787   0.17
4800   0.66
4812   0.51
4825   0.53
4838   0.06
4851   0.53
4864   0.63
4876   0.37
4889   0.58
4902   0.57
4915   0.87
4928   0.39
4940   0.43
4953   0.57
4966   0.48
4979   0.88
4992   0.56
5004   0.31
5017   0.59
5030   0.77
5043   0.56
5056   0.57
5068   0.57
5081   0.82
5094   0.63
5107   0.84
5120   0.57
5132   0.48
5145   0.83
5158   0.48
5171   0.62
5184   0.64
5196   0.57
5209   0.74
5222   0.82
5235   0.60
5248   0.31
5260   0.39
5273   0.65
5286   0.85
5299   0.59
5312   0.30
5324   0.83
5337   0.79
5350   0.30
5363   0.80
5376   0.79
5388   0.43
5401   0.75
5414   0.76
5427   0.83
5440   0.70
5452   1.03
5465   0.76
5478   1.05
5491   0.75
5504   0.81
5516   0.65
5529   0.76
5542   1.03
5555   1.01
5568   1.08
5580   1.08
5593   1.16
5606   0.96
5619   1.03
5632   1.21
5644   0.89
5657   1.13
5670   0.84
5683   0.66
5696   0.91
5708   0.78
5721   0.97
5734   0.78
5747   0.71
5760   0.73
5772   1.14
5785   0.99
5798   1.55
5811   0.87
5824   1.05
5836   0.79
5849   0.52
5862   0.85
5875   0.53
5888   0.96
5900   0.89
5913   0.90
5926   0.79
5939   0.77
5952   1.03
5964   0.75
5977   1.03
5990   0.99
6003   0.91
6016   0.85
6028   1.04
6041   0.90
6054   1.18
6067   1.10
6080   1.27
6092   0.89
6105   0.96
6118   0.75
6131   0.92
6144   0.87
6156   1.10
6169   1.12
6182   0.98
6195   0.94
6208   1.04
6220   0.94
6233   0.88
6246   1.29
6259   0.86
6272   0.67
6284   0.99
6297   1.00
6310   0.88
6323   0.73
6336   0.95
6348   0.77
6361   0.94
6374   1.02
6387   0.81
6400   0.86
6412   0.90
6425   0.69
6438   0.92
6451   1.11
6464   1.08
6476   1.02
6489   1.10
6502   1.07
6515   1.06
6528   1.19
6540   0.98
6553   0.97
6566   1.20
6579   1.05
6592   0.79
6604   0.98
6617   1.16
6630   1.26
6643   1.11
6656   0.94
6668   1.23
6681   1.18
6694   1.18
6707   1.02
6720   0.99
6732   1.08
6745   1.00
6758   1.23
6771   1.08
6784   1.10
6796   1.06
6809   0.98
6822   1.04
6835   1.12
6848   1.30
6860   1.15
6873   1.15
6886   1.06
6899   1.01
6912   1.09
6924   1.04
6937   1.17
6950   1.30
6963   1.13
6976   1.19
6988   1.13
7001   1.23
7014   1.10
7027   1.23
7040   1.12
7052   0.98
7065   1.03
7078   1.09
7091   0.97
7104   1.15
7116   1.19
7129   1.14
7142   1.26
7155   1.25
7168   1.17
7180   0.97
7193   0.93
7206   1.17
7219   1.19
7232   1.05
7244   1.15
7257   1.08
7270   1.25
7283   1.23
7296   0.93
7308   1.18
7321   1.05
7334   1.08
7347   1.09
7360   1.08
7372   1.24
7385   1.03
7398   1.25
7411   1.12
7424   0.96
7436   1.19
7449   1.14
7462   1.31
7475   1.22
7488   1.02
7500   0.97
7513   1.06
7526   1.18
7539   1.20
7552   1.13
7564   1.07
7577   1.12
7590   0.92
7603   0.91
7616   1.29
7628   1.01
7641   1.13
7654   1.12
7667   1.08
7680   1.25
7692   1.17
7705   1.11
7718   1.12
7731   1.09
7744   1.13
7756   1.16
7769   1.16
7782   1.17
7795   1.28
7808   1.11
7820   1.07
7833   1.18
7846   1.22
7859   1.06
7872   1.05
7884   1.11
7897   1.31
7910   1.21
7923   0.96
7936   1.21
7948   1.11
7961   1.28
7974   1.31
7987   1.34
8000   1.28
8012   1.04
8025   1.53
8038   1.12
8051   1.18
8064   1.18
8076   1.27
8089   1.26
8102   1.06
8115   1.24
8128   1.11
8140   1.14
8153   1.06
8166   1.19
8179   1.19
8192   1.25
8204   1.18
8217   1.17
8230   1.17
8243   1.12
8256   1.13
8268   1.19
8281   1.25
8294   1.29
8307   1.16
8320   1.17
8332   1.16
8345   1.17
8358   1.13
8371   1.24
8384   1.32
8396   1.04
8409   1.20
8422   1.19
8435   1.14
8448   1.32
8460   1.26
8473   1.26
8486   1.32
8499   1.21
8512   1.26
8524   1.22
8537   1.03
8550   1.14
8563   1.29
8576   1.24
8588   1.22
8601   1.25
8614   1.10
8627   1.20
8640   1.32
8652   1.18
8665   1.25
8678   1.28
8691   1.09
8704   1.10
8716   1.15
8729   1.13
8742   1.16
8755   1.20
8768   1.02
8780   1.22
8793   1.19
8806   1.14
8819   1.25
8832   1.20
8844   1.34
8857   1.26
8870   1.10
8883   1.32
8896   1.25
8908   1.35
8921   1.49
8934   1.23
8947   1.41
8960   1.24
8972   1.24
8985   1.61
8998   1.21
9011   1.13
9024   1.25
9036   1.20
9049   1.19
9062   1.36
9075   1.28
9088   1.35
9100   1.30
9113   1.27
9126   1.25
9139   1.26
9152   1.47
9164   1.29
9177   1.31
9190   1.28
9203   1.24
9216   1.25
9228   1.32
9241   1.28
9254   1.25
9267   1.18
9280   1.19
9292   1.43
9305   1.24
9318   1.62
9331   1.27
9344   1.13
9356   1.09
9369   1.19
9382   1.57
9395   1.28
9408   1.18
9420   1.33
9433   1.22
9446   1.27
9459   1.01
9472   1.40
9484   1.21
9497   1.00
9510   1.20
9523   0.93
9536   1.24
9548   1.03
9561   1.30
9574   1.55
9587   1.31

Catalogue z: 0.22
